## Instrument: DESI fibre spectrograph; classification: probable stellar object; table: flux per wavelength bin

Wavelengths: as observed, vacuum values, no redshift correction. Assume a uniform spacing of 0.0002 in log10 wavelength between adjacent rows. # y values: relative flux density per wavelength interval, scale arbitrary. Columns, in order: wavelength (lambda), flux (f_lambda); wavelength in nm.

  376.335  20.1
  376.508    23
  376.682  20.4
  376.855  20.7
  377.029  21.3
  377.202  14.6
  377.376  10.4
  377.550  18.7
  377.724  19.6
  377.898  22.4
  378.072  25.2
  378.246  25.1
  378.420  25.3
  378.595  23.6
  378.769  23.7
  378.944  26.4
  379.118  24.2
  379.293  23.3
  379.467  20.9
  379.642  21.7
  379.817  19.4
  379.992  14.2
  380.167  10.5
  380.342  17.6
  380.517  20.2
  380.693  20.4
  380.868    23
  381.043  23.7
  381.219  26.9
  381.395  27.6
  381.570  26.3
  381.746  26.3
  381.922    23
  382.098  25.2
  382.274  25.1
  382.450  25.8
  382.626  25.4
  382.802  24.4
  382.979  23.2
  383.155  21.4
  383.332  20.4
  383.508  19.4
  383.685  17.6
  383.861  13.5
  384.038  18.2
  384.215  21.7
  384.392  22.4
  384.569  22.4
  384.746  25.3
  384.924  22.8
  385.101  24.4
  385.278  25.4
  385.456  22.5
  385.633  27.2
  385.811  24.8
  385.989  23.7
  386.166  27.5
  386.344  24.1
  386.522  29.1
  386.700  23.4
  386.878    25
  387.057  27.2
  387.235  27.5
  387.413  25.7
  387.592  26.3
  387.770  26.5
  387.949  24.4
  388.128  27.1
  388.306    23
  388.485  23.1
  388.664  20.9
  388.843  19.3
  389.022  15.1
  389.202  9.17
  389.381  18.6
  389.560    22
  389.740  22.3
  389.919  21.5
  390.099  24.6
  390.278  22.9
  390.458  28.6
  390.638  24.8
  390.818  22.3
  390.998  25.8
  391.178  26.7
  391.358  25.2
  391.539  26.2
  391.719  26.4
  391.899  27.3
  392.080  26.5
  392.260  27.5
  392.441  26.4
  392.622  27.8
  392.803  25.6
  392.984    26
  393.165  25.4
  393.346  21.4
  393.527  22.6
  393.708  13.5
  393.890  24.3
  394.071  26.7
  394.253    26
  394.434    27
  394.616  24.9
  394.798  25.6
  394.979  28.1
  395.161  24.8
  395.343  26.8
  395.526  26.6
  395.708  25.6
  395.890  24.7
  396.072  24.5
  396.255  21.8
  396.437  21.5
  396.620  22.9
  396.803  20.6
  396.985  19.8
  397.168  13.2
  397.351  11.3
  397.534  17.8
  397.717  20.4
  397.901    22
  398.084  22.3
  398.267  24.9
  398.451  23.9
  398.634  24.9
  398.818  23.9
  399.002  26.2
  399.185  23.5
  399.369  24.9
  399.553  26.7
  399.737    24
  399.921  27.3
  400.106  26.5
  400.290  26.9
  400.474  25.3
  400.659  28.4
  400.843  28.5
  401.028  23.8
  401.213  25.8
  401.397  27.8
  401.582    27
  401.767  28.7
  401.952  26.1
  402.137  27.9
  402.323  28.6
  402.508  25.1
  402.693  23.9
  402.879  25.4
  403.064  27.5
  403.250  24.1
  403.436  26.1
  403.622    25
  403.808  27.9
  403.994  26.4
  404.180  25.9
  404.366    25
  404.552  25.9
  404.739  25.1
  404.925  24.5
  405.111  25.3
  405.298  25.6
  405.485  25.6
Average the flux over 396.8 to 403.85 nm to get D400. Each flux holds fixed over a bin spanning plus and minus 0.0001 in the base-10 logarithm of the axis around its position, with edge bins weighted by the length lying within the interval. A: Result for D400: 24.5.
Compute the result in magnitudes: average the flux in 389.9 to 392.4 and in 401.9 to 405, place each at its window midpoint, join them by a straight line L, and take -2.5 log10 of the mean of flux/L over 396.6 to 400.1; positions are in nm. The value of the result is 0.16 mag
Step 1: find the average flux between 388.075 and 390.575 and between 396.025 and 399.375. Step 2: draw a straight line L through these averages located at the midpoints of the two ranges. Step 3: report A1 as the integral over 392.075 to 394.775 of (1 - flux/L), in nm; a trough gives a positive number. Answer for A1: -0.43 nm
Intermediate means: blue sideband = 21.3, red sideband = 21.5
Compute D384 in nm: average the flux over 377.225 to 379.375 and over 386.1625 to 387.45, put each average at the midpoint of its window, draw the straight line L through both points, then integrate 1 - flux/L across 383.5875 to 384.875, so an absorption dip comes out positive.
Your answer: 0.24 nm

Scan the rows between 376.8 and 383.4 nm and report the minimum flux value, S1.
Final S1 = 10.4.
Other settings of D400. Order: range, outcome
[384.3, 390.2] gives 23.5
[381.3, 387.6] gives 23.9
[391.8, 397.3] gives 24.1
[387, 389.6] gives 22.3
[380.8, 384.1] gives 23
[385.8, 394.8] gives 24.2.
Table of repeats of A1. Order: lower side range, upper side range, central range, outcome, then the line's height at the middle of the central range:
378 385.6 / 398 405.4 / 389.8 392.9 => -0.20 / 24.1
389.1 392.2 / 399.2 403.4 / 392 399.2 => 0.39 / 24.9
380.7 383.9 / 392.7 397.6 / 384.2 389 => -0.26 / 23.2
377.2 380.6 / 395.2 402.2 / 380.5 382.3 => -0.30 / 20.9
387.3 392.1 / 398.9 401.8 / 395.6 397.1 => 0.16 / 25.2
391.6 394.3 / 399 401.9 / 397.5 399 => 0.17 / 25.9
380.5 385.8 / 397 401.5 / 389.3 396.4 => -0.38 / 23.5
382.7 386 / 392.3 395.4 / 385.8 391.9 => -0.12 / 23.4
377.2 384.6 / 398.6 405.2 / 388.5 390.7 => 0.25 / 23.5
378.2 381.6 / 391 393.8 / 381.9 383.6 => -0.04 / 22.8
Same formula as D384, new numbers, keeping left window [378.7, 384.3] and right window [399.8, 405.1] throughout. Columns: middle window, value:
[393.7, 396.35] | -0.038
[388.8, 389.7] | 0.249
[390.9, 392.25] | -0.132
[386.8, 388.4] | -0.186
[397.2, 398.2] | 0.265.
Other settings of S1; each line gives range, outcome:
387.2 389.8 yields 9.17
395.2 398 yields 11.3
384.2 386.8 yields 21.7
